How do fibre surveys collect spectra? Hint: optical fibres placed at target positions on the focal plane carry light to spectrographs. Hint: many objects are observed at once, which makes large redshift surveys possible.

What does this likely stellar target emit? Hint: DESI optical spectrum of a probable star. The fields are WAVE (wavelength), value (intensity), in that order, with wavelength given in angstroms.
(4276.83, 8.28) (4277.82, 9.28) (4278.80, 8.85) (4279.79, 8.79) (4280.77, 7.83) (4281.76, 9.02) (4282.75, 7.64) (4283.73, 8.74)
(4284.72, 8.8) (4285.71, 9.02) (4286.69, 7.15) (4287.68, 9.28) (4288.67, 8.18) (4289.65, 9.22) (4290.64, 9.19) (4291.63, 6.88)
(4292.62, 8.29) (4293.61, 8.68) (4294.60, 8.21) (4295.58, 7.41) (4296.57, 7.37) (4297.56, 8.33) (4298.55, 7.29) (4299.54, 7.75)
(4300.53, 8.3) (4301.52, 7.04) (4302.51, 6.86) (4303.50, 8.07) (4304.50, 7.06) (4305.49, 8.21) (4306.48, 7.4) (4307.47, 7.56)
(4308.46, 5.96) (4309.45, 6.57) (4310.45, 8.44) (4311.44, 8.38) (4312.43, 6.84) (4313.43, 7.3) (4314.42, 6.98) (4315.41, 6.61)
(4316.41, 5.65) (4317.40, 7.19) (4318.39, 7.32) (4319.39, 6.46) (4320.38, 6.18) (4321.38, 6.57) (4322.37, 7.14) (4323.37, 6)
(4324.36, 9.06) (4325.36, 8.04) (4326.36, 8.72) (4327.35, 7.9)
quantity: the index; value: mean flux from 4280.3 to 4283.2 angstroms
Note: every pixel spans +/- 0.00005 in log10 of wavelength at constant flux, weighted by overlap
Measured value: 8.15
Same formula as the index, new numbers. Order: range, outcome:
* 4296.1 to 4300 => 7.68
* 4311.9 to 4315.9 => 6.95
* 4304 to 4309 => 7.24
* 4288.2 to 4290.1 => 8.73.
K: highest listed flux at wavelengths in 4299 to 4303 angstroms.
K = 8.3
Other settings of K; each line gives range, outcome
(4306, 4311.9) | 8.44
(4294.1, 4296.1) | 8.21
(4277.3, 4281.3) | 9.28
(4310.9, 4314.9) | 8.38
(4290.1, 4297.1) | 9.19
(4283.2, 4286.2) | 9.02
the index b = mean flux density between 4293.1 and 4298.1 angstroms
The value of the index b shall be 8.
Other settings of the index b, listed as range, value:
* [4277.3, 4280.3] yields 8.96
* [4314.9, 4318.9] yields 6.69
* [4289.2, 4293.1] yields 8.37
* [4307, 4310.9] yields 7.11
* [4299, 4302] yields 7.69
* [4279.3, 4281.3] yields 8.33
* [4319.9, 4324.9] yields 7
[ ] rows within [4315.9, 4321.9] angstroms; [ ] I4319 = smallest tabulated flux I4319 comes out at 5.65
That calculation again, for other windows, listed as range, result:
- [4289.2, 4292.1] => 6.88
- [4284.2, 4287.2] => 7.15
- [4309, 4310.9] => 6.57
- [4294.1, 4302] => 7.04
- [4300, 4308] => 6.86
